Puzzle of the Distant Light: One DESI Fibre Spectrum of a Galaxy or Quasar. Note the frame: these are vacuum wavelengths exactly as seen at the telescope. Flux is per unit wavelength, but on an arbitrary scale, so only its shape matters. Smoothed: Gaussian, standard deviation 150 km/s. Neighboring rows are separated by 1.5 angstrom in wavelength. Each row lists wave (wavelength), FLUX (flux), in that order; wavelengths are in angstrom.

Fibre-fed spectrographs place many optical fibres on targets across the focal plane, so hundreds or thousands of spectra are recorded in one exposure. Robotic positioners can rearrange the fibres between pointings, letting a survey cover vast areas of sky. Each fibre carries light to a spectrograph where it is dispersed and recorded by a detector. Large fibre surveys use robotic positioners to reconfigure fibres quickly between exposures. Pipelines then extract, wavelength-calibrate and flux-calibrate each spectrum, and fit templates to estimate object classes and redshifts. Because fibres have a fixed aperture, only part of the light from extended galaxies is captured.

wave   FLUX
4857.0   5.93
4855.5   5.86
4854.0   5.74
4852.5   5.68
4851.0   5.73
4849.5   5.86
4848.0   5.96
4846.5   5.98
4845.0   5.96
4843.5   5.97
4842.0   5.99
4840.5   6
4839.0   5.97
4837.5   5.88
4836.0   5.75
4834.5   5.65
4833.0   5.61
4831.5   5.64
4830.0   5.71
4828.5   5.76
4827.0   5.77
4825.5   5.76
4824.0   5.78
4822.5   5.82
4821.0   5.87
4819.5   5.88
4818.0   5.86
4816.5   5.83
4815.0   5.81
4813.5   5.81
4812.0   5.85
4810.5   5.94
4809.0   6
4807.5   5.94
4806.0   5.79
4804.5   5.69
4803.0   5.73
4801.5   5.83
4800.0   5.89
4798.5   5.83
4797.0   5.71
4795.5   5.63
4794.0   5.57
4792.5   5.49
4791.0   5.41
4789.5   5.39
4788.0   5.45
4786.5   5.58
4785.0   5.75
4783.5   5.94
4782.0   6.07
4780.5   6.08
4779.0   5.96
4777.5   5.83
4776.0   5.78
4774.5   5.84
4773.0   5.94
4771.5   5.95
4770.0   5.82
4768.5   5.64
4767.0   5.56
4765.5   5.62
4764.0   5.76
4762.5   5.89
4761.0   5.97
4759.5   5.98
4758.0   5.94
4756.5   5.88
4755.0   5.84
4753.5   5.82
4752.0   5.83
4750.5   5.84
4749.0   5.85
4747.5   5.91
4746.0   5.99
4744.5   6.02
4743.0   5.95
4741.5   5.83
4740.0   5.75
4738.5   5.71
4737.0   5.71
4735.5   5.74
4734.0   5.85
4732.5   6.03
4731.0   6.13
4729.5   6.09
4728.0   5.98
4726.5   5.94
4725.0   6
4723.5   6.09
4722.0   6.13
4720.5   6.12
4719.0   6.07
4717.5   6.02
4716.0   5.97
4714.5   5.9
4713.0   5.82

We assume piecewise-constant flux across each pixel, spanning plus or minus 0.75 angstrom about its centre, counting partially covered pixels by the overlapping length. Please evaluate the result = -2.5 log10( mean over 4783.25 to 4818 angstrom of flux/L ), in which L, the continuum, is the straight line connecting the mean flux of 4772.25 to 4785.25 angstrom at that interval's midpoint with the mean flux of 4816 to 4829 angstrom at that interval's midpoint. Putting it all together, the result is 0.025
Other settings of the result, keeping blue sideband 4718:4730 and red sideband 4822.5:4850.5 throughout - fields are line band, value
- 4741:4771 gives 0.03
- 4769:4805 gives 0.03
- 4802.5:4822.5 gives 0.01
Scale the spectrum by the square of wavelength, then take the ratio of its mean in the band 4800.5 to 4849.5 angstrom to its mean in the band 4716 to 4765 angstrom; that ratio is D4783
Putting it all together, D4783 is 1.02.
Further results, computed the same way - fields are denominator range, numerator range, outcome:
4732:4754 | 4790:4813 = 1.01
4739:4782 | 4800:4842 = 1.02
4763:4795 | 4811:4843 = 1.03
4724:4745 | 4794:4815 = 1.01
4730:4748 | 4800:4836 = 1.02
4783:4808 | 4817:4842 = 1.04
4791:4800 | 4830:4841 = 1.04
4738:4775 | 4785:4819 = 1.00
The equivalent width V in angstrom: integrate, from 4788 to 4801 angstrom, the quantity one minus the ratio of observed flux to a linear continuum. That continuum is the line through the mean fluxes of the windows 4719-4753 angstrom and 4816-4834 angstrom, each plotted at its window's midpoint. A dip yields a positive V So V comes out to 0.5 angstrom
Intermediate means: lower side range 5.93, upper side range 5.77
